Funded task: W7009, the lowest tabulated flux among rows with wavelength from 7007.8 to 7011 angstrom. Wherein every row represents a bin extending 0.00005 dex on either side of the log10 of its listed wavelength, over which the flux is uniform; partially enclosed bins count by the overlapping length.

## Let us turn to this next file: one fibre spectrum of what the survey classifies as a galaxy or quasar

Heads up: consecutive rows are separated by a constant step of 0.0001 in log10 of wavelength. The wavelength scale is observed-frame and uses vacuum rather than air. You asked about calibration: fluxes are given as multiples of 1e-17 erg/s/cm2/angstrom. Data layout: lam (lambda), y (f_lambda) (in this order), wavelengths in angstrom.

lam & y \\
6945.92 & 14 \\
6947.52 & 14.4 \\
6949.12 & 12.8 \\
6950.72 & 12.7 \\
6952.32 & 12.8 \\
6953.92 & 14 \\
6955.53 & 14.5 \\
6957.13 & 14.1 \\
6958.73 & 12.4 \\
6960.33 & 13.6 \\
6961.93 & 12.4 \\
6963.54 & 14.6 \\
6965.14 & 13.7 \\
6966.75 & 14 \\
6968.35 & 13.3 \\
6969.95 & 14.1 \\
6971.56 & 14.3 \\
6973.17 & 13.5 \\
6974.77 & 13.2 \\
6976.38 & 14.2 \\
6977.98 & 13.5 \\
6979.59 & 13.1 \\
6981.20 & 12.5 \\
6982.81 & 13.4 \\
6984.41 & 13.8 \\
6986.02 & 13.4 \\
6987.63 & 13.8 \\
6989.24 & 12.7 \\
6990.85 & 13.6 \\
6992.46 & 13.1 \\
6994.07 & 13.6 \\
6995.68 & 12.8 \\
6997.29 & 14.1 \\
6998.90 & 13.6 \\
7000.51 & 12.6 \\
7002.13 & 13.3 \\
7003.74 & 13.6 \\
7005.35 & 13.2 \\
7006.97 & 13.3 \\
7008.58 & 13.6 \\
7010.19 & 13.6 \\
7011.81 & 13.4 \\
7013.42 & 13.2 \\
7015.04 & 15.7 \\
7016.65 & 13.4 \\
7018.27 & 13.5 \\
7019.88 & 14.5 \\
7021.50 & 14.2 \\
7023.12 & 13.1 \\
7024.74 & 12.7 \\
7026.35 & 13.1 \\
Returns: 13.6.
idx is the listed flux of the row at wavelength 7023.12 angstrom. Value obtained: 13.1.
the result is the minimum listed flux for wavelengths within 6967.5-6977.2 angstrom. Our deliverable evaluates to 13.2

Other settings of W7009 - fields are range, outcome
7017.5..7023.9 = 13.1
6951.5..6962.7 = 12.4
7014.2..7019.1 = 13.4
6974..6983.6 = 12.5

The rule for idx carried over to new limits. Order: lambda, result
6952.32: 12.8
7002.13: 13.3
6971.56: 14.3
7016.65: 13.4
